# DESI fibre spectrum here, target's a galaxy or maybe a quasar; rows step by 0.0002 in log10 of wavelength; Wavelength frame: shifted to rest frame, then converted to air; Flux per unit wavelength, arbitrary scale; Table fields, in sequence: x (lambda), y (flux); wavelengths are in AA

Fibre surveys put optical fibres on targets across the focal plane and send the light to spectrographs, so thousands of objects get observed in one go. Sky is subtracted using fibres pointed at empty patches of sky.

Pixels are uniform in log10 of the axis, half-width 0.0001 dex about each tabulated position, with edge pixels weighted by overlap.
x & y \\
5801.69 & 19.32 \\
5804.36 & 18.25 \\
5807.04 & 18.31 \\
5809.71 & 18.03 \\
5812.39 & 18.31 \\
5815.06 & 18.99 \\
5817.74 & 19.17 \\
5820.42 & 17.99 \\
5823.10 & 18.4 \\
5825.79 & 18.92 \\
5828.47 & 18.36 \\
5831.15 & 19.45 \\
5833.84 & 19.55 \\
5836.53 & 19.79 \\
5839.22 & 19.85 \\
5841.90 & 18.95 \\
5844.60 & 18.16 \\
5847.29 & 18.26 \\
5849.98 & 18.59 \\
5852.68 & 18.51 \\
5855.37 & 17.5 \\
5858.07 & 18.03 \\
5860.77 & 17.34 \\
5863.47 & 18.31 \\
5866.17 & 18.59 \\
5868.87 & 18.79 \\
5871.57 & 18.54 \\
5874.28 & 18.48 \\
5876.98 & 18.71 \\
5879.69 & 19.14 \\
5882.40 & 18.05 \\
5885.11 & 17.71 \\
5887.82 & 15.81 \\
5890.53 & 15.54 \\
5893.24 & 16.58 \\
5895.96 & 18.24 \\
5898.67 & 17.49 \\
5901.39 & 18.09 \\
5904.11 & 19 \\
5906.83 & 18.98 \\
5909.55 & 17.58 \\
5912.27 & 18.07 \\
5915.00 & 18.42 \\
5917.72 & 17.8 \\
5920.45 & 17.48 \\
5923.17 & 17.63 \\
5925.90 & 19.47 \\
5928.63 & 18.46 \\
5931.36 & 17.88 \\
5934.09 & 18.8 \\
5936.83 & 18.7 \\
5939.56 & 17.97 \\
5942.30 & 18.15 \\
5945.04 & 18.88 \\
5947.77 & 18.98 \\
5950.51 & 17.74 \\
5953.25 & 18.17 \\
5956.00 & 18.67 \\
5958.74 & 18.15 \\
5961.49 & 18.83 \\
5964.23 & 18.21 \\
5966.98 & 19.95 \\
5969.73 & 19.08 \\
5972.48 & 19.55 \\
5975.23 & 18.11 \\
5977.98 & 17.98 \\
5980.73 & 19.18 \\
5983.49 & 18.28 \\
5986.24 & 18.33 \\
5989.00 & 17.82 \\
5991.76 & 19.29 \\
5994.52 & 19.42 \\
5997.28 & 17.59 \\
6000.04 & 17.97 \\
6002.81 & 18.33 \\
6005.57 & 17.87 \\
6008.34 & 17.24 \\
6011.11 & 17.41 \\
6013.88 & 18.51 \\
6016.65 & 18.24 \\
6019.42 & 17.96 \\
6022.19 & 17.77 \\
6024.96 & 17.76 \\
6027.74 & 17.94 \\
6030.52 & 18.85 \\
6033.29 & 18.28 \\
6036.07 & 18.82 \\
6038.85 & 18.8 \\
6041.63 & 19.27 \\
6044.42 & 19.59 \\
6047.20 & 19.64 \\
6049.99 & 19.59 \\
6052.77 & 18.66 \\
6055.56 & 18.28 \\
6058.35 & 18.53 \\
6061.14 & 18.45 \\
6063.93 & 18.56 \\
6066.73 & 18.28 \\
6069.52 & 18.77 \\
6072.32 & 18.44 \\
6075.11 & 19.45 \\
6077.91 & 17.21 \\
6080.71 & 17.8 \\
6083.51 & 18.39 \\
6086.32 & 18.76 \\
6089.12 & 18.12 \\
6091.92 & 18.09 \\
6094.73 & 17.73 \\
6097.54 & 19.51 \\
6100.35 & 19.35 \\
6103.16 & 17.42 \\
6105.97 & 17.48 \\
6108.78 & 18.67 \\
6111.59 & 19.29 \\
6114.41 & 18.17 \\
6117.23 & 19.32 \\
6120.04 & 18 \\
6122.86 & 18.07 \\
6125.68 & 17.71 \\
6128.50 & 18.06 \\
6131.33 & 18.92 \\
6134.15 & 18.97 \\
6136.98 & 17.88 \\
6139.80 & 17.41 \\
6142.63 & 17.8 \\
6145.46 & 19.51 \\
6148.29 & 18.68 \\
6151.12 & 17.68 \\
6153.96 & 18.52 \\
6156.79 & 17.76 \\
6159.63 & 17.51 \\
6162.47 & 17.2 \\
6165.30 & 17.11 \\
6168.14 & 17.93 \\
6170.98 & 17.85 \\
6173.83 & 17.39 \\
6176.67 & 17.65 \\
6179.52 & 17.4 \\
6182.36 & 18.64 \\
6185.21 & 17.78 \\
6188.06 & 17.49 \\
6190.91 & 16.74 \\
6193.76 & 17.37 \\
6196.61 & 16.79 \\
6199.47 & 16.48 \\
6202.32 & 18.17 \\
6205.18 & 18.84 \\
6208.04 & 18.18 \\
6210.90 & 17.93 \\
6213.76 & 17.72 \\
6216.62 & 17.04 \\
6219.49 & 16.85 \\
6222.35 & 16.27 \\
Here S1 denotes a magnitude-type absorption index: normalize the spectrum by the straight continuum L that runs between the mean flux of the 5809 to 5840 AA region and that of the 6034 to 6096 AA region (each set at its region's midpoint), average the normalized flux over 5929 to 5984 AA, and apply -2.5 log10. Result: 0.01 mag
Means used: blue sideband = 18.9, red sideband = 18.6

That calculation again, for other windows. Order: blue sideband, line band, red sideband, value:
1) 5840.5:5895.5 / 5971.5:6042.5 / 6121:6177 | -0.02 mag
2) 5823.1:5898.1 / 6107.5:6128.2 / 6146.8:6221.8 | -0.04 mag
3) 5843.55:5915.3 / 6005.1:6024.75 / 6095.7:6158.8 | 0.02 mag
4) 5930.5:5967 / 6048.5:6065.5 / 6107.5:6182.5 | -0.02 mag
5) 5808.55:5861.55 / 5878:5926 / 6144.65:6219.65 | 0.04 mag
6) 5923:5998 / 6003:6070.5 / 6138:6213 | -0.01 mag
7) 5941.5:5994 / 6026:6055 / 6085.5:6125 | -0.02 mag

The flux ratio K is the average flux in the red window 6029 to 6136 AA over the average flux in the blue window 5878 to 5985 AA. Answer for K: 1.0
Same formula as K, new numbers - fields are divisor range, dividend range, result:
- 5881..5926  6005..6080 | 1.04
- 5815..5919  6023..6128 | 1.01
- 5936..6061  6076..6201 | 0.97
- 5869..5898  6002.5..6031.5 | 1.01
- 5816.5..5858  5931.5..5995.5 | 0.99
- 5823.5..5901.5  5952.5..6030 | 1.01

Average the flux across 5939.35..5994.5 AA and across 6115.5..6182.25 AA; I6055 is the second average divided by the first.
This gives 1.0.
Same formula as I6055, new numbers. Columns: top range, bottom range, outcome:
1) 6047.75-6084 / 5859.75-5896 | 1.04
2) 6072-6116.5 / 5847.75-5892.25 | 1.02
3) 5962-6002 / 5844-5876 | 1.02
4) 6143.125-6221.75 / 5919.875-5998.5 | 0.96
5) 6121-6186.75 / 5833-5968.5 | 0.98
